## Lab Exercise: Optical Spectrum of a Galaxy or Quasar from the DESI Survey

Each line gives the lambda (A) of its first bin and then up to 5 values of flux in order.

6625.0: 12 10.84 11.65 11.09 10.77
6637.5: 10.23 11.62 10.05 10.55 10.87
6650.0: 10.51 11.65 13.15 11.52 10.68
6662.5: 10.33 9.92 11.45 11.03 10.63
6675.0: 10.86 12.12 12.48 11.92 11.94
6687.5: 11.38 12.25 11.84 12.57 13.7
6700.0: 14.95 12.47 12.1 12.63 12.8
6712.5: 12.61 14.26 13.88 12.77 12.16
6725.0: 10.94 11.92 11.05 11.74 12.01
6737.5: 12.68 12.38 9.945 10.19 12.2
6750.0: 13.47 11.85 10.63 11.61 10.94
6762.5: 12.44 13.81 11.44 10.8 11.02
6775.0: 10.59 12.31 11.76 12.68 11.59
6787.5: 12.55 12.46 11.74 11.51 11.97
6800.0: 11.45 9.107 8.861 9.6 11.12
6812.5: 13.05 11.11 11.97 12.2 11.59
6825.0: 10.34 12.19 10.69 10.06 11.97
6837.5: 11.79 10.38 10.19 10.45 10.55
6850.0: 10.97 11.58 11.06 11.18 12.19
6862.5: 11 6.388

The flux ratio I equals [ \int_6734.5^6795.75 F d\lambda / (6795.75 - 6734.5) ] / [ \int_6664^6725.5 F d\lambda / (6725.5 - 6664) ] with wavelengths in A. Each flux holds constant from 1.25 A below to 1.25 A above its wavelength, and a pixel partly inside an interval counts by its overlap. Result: 0.96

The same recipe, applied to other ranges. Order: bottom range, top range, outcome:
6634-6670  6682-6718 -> 1.16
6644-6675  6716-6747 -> 1.07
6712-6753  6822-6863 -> 0.91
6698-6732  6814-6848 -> 0.88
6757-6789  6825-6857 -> 0.93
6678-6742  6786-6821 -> 0.91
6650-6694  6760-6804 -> 1.02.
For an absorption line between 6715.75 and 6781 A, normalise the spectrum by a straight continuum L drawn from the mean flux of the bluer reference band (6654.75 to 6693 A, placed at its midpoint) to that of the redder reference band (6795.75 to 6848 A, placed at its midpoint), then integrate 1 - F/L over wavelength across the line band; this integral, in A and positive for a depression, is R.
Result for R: -3.5 A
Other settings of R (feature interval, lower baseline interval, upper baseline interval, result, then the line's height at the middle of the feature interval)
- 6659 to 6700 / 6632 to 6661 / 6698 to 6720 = 1.8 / 12.2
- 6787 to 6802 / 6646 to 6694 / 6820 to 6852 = -0.9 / 11.1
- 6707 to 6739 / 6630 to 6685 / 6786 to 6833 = -3.5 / 11.2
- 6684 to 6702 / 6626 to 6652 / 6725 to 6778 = -2.3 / 11.2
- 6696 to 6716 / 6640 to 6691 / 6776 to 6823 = -3.2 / 11.3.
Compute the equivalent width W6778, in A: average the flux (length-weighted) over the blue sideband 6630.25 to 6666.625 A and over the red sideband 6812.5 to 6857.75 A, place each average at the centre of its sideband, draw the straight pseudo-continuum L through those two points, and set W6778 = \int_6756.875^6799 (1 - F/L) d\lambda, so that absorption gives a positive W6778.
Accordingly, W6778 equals -2.77 A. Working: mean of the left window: 10.9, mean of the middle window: 11.8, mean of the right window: 11.2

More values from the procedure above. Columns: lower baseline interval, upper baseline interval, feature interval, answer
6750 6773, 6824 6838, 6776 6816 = 0.1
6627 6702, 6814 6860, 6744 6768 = -1.2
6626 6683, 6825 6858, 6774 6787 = -1.0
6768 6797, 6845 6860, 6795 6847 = 1.7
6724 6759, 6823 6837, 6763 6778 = -0.3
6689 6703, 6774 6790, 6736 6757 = 1.2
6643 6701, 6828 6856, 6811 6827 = -1.0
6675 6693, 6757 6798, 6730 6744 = 0.3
